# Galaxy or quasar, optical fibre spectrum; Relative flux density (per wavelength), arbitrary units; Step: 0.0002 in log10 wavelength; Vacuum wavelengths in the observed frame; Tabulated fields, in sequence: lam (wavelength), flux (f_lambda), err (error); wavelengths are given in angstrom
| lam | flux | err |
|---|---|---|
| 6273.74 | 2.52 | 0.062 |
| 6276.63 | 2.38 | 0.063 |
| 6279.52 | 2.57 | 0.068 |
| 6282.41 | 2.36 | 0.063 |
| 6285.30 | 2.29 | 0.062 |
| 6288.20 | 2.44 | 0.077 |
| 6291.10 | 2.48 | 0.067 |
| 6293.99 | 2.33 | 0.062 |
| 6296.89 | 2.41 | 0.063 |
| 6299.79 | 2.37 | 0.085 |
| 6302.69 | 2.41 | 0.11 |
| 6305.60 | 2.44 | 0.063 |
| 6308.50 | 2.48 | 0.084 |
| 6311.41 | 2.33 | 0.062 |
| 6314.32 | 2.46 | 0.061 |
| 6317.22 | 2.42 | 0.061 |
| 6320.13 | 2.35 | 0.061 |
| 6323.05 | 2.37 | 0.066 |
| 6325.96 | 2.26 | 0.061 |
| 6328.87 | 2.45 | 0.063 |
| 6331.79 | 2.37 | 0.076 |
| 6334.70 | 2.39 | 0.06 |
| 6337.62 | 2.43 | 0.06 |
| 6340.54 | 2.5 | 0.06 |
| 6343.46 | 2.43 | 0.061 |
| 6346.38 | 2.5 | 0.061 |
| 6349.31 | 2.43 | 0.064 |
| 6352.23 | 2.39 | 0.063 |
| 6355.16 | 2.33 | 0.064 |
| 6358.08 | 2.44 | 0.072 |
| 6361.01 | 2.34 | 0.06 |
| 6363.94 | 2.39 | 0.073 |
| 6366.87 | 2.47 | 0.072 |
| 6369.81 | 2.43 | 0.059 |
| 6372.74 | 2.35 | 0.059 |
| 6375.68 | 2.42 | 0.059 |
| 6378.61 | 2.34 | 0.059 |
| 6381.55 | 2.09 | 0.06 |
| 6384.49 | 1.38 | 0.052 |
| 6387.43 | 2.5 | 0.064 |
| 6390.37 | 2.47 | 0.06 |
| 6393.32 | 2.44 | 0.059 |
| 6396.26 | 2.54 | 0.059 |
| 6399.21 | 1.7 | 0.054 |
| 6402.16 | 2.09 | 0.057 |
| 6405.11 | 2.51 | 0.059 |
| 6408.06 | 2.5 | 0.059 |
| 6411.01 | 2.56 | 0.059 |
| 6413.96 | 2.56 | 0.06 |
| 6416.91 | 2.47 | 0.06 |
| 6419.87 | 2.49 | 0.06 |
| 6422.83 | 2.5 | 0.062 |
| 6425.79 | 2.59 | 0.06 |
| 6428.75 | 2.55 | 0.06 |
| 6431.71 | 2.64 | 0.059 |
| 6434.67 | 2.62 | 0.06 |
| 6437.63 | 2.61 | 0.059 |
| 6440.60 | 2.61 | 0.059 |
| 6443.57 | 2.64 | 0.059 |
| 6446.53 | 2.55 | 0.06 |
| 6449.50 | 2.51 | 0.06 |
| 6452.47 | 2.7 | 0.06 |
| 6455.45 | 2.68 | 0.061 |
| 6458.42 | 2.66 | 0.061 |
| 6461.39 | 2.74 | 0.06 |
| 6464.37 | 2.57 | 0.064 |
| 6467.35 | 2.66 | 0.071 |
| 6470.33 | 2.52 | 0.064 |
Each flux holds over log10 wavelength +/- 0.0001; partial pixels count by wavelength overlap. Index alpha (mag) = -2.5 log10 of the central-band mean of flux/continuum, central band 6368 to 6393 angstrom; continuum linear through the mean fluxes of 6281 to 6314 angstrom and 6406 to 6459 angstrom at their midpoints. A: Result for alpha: 0.11 mag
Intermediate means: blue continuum 2.4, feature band 2.26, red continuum 2.58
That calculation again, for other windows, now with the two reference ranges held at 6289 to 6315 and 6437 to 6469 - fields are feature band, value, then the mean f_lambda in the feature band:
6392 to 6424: 0.074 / 2.4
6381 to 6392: 0.196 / 2.12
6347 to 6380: 0.046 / 2.4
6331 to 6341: 0.018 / 2.42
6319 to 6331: 0.040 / 2.36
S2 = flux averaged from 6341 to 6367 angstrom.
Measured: 2.41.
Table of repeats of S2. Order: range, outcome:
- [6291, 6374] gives 2.4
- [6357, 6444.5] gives 2.41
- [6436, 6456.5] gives 2.61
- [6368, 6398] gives 2.29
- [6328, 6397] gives 2.36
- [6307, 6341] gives 2.4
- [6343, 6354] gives 2.43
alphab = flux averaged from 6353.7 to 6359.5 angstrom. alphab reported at 2.39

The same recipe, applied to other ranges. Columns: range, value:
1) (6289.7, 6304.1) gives 2.4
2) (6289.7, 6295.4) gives 2.41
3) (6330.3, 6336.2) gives 2.38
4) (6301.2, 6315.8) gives 2.42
